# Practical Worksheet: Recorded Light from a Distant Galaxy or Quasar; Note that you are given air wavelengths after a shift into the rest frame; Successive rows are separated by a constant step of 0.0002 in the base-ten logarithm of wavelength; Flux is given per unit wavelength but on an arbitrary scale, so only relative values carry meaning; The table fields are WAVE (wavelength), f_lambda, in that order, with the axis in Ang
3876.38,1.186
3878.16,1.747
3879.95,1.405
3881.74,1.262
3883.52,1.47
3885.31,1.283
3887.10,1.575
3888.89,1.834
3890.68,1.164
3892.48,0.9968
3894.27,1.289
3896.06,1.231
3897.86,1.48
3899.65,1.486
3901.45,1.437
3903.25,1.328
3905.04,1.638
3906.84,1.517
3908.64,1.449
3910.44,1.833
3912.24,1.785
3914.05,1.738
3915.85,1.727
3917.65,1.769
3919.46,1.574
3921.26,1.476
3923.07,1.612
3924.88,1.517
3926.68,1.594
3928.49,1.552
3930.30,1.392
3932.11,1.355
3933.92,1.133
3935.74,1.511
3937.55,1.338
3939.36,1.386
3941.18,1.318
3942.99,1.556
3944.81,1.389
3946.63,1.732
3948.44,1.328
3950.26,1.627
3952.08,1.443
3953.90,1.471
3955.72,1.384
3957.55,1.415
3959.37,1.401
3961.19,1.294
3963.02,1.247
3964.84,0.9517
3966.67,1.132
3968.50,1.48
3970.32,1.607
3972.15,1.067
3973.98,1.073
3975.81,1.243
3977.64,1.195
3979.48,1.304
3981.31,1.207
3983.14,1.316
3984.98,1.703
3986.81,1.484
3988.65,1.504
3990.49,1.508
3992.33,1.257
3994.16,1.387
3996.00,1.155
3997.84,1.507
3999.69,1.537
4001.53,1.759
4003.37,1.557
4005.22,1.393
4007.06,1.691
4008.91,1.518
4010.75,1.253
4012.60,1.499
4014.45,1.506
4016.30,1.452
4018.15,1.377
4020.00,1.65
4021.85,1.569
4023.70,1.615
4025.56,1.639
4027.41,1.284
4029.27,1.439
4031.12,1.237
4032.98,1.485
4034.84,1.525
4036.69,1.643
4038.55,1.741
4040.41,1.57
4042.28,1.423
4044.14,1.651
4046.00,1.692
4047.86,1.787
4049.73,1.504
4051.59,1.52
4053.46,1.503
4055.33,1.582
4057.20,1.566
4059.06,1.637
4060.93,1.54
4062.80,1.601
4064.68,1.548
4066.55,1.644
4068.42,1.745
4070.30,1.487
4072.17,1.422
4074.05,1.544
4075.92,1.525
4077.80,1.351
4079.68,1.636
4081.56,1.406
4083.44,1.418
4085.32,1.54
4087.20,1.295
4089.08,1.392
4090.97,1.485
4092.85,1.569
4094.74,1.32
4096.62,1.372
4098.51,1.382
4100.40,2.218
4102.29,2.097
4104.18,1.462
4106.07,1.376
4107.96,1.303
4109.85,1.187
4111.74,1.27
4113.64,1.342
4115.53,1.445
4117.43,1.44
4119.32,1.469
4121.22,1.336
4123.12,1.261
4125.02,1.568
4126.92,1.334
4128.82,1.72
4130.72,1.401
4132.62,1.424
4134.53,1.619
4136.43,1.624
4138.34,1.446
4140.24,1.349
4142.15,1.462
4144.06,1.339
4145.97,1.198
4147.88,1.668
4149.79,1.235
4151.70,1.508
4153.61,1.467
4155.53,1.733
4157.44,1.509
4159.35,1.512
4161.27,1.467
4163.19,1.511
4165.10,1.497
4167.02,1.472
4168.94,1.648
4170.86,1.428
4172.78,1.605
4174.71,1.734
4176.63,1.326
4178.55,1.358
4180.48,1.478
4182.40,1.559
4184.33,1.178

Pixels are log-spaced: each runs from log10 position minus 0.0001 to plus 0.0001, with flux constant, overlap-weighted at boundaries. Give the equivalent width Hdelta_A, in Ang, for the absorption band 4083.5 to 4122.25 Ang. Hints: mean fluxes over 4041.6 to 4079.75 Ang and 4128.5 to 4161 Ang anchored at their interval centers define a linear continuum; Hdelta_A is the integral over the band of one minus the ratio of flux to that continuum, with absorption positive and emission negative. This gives 1.5 Ang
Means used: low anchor 1.57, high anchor 1.48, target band 1.46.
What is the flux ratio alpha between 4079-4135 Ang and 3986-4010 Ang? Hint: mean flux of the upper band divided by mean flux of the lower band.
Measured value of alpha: 0.99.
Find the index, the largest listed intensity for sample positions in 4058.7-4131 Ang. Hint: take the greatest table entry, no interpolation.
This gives 2.218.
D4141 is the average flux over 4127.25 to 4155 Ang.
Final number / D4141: 1.46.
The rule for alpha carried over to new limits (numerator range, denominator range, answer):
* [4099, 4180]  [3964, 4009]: 1.08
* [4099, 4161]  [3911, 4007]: 1.03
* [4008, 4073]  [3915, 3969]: 1.07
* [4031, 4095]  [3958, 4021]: 1.10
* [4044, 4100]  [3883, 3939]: 1.03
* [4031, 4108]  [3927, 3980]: 1.14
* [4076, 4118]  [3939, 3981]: 1.09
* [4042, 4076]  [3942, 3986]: 1.16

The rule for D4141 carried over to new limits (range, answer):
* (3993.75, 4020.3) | 1.48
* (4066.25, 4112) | 1.5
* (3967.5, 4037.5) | 1.44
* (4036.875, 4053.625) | 1.6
